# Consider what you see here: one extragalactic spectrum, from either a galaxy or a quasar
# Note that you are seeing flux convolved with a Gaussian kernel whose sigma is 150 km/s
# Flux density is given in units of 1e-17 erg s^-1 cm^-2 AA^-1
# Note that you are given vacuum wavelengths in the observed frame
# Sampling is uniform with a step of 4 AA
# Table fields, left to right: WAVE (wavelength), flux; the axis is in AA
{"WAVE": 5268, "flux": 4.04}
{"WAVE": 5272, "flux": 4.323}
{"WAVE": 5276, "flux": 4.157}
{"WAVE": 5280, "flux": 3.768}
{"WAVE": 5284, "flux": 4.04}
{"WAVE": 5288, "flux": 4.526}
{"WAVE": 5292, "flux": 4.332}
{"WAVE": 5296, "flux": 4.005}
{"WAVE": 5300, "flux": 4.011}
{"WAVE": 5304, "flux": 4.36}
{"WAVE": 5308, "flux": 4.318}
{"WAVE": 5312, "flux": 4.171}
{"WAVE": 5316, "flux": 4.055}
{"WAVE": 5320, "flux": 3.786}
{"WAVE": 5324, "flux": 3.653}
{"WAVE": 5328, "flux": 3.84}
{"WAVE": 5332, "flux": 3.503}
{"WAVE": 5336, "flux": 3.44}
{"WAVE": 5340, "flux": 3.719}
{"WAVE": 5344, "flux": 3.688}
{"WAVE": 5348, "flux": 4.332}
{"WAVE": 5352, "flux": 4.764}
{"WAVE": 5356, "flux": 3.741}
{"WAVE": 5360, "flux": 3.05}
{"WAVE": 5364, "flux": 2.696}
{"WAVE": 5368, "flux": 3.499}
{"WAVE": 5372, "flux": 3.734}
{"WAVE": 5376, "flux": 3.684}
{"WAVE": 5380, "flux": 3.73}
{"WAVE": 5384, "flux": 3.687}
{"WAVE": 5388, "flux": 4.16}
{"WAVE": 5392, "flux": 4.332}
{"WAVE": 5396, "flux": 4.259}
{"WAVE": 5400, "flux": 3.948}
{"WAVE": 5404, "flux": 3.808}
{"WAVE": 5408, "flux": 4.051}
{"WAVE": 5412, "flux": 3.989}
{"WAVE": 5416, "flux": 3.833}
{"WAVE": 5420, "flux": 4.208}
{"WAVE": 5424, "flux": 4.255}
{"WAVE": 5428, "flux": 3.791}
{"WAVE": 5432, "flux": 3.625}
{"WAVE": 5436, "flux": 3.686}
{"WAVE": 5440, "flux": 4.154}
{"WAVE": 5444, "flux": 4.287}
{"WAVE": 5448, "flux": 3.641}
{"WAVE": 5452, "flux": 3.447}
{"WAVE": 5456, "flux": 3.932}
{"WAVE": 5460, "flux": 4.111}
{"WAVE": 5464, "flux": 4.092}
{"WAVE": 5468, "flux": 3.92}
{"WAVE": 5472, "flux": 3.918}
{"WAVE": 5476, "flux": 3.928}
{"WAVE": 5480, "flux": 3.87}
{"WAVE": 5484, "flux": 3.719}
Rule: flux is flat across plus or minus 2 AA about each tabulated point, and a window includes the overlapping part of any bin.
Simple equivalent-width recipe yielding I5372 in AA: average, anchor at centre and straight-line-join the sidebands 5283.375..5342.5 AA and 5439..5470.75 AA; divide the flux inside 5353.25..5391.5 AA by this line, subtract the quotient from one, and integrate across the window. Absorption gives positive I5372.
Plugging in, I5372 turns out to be 3.4 AA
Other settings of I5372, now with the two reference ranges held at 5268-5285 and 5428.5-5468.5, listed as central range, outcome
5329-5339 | 1.2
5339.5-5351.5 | -0.1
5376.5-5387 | 0.6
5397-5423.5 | -0.5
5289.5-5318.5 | -1.0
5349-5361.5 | 0.2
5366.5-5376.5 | 0.8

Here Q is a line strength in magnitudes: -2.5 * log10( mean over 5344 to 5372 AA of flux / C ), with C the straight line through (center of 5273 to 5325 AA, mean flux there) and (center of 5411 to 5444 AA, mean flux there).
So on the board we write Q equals 0.10 mag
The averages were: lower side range 4.1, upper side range 3.96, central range 3.68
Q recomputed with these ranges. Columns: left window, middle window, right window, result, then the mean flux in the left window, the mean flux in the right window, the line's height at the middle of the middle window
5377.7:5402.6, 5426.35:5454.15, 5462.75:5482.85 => 0.04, 4.01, 3.93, 3.96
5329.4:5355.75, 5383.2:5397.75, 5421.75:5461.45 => -0.07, 3.9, 3.89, 3.89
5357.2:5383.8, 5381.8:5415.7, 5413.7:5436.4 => -0.10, 3.43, 3.92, 3.68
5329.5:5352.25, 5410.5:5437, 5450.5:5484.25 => -0.01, 3.84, 3.9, 3.88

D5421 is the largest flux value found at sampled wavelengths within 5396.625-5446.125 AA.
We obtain 4.287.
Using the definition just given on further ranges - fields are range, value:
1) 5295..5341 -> 4.36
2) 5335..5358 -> 4.764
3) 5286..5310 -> 4.526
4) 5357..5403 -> 4.332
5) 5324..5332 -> 3.84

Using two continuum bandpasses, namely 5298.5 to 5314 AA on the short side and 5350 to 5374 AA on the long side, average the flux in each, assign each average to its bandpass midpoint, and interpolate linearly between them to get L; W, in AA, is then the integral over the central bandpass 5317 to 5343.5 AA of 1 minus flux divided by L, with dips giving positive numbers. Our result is 1.8 AA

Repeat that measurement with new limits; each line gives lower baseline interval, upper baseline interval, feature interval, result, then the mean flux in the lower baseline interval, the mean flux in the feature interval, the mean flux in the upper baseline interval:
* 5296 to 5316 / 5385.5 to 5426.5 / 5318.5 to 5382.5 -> 7.0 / 4.18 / 3.68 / 4.08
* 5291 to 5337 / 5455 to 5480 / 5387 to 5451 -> -0.3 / 3.96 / 3.99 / 3.98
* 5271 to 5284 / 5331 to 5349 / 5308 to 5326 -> -0.5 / 4.06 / 3.96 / 3.72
